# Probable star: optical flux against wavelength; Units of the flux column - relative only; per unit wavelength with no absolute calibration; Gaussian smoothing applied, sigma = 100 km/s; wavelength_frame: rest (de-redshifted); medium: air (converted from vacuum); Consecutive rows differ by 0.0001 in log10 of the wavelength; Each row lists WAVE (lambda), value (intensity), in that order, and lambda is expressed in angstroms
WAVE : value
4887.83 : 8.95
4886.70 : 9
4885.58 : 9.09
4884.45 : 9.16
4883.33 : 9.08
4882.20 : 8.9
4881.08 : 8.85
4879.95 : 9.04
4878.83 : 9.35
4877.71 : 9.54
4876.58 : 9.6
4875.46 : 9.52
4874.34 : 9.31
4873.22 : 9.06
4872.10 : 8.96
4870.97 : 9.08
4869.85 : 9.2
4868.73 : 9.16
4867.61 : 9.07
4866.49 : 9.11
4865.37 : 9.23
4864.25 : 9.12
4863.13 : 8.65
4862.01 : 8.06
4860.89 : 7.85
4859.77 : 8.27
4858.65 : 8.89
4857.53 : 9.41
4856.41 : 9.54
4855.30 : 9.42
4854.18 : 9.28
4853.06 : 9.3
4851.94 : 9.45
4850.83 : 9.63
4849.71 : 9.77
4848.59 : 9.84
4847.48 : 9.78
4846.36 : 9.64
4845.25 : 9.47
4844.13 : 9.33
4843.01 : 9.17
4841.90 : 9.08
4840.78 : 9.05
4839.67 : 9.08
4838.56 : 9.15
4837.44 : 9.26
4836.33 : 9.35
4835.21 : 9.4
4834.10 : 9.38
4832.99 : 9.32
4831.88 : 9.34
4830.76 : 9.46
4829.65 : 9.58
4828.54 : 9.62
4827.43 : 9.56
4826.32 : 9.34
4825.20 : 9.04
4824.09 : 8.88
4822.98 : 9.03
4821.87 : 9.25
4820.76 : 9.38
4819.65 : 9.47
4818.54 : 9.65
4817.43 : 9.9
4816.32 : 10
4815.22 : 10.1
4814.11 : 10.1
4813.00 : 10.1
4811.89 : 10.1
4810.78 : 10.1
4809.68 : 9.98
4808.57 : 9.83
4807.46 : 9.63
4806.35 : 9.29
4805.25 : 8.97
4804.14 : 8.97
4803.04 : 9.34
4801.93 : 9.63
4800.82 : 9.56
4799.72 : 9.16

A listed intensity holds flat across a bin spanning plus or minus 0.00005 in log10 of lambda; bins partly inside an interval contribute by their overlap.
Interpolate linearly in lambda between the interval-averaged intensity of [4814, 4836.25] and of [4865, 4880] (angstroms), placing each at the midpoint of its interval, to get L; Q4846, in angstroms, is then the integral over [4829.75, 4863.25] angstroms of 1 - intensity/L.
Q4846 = 0.5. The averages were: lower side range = 9.47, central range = 9.23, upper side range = 9.24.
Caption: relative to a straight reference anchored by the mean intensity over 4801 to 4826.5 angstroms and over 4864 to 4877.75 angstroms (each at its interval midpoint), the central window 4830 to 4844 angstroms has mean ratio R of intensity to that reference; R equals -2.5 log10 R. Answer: 0.02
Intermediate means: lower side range 9.57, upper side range 9.22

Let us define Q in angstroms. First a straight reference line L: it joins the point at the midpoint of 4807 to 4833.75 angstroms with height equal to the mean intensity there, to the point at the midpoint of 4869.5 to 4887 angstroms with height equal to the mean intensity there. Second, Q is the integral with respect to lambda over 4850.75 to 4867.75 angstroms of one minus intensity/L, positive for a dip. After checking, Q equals 0.6 angstroms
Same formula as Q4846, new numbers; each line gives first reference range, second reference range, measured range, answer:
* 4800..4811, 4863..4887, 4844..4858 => -0.4 angstroms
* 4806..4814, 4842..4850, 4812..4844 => 0.9 angstroms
